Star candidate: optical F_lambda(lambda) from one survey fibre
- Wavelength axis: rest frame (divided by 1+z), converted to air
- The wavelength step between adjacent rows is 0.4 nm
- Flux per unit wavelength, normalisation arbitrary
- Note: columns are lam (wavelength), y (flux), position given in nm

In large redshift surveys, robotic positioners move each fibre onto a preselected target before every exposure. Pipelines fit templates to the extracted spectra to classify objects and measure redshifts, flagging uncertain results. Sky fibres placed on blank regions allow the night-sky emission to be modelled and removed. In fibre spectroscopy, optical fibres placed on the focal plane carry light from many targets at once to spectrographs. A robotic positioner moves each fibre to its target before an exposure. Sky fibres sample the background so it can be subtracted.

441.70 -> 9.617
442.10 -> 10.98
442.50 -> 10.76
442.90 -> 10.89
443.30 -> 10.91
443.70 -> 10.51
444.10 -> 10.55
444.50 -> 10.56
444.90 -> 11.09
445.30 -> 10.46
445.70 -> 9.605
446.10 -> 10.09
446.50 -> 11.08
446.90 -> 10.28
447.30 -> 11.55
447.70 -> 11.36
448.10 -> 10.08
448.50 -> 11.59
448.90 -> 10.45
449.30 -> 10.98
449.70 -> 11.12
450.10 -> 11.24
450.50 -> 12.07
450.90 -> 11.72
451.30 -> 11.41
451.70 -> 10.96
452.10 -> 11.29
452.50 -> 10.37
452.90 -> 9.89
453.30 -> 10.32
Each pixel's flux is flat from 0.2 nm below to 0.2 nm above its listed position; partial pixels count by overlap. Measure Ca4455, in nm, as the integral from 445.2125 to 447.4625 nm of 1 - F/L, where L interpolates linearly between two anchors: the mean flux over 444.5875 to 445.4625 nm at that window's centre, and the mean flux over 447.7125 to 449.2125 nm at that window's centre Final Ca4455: 0.059 nm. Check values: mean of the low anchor 10.8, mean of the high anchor 10.8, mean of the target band 10.5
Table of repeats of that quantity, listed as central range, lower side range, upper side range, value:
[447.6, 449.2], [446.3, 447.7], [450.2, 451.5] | 0.06 nm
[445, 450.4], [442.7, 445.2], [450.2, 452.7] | 0.11 nm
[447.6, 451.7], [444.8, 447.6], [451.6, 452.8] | -0.18 nm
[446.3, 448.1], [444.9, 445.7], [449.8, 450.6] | -0.02 nm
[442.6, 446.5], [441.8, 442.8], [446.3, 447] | 0.07 nm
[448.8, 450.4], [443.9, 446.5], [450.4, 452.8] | -0.01 nm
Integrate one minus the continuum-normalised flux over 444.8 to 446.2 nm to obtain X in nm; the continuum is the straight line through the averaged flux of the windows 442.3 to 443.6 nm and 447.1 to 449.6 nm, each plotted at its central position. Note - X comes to 0.08 nm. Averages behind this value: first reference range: 10.8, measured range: 10.3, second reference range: 11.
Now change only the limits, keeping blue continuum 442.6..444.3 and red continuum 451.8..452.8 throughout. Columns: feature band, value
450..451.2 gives -0.106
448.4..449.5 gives -0.022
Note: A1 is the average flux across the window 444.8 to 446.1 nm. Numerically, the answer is 10.3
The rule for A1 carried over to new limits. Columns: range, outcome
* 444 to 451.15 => 10.9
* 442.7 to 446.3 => 10.5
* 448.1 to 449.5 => 10.9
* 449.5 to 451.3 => 11.5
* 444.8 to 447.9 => 10.7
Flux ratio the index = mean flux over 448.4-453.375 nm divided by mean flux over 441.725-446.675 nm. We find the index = 1.0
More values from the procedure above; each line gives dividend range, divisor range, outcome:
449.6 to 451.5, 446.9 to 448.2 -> 1.05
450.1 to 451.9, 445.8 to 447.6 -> 1.07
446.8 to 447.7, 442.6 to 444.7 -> 1.04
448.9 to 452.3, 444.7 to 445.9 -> 1.09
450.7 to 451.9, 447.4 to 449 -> 1.04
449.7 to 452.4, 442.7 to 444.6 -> 1.06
